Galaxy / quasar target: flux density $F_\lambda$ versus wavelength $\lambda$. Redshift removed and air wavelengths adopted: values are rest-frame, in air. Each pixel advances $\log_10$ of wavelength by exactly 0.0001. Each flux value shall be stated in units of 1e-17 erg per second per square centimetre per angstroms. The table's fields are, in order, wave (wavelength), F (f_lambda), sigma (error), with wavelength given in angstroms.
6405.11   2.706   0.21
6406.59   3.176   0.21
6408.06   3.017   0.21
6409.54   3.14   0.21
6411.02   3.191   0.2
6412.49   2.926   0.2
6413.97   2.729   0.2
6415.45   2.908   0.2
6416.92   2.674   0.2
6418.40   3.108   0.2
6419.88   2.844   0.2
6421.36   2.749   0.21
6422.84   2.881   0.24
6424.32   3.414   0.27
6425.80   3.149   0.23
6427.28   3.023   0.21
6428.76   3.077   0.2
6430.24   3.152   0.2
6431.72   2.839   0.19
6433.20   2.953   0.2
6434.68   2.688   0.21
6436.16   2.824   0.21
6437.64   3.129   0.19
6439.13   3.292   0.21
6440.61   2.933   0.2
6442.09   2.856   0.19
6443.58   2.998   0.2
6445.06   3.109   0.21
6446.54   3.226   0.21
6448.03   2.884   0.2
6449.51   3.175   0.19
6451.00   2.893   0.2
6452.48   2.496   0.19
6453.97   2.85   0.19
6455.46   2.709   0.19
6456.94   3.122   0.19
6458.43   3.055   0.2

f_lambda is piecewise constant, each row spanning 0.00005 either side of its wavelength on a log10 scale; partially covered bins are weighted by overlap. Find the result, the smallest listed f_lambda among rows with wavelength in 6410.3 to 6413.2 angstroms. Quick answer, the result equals 2.926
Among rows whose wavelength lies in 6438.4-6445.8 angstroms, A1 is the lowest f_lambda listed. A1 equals 2.856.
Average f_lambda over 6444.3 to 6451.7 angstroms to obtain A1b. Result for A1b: 3.06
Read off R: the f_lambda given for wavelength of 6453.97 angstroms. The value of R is 2.85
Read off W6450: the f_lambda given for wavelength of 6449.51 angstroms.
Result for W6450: 3.175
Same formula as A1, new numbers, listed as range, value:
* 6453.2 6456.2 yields 2.709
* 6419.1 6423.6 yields 2.749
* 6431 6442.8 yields 2.688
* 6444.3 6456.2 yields 2.496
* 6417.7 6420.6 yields 2.844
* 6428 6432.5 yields 2.839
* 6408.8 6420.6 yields 2.674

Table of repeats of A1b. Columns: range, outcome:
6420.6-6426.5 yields 3.04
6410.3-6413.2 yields 3.07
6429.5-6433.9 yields 2.98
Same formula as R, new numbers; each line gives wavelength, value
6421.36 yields 2.749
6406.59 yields 3.176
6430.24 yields 3.152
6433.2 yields 2.953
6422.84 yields 2.881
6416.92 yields 2.674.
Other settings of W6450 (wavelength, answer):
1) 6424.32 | 3.414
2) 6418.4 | 3.108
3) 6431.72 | 2.839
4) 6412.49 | 2.926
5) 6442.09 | 2.856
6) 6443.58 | 2.998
